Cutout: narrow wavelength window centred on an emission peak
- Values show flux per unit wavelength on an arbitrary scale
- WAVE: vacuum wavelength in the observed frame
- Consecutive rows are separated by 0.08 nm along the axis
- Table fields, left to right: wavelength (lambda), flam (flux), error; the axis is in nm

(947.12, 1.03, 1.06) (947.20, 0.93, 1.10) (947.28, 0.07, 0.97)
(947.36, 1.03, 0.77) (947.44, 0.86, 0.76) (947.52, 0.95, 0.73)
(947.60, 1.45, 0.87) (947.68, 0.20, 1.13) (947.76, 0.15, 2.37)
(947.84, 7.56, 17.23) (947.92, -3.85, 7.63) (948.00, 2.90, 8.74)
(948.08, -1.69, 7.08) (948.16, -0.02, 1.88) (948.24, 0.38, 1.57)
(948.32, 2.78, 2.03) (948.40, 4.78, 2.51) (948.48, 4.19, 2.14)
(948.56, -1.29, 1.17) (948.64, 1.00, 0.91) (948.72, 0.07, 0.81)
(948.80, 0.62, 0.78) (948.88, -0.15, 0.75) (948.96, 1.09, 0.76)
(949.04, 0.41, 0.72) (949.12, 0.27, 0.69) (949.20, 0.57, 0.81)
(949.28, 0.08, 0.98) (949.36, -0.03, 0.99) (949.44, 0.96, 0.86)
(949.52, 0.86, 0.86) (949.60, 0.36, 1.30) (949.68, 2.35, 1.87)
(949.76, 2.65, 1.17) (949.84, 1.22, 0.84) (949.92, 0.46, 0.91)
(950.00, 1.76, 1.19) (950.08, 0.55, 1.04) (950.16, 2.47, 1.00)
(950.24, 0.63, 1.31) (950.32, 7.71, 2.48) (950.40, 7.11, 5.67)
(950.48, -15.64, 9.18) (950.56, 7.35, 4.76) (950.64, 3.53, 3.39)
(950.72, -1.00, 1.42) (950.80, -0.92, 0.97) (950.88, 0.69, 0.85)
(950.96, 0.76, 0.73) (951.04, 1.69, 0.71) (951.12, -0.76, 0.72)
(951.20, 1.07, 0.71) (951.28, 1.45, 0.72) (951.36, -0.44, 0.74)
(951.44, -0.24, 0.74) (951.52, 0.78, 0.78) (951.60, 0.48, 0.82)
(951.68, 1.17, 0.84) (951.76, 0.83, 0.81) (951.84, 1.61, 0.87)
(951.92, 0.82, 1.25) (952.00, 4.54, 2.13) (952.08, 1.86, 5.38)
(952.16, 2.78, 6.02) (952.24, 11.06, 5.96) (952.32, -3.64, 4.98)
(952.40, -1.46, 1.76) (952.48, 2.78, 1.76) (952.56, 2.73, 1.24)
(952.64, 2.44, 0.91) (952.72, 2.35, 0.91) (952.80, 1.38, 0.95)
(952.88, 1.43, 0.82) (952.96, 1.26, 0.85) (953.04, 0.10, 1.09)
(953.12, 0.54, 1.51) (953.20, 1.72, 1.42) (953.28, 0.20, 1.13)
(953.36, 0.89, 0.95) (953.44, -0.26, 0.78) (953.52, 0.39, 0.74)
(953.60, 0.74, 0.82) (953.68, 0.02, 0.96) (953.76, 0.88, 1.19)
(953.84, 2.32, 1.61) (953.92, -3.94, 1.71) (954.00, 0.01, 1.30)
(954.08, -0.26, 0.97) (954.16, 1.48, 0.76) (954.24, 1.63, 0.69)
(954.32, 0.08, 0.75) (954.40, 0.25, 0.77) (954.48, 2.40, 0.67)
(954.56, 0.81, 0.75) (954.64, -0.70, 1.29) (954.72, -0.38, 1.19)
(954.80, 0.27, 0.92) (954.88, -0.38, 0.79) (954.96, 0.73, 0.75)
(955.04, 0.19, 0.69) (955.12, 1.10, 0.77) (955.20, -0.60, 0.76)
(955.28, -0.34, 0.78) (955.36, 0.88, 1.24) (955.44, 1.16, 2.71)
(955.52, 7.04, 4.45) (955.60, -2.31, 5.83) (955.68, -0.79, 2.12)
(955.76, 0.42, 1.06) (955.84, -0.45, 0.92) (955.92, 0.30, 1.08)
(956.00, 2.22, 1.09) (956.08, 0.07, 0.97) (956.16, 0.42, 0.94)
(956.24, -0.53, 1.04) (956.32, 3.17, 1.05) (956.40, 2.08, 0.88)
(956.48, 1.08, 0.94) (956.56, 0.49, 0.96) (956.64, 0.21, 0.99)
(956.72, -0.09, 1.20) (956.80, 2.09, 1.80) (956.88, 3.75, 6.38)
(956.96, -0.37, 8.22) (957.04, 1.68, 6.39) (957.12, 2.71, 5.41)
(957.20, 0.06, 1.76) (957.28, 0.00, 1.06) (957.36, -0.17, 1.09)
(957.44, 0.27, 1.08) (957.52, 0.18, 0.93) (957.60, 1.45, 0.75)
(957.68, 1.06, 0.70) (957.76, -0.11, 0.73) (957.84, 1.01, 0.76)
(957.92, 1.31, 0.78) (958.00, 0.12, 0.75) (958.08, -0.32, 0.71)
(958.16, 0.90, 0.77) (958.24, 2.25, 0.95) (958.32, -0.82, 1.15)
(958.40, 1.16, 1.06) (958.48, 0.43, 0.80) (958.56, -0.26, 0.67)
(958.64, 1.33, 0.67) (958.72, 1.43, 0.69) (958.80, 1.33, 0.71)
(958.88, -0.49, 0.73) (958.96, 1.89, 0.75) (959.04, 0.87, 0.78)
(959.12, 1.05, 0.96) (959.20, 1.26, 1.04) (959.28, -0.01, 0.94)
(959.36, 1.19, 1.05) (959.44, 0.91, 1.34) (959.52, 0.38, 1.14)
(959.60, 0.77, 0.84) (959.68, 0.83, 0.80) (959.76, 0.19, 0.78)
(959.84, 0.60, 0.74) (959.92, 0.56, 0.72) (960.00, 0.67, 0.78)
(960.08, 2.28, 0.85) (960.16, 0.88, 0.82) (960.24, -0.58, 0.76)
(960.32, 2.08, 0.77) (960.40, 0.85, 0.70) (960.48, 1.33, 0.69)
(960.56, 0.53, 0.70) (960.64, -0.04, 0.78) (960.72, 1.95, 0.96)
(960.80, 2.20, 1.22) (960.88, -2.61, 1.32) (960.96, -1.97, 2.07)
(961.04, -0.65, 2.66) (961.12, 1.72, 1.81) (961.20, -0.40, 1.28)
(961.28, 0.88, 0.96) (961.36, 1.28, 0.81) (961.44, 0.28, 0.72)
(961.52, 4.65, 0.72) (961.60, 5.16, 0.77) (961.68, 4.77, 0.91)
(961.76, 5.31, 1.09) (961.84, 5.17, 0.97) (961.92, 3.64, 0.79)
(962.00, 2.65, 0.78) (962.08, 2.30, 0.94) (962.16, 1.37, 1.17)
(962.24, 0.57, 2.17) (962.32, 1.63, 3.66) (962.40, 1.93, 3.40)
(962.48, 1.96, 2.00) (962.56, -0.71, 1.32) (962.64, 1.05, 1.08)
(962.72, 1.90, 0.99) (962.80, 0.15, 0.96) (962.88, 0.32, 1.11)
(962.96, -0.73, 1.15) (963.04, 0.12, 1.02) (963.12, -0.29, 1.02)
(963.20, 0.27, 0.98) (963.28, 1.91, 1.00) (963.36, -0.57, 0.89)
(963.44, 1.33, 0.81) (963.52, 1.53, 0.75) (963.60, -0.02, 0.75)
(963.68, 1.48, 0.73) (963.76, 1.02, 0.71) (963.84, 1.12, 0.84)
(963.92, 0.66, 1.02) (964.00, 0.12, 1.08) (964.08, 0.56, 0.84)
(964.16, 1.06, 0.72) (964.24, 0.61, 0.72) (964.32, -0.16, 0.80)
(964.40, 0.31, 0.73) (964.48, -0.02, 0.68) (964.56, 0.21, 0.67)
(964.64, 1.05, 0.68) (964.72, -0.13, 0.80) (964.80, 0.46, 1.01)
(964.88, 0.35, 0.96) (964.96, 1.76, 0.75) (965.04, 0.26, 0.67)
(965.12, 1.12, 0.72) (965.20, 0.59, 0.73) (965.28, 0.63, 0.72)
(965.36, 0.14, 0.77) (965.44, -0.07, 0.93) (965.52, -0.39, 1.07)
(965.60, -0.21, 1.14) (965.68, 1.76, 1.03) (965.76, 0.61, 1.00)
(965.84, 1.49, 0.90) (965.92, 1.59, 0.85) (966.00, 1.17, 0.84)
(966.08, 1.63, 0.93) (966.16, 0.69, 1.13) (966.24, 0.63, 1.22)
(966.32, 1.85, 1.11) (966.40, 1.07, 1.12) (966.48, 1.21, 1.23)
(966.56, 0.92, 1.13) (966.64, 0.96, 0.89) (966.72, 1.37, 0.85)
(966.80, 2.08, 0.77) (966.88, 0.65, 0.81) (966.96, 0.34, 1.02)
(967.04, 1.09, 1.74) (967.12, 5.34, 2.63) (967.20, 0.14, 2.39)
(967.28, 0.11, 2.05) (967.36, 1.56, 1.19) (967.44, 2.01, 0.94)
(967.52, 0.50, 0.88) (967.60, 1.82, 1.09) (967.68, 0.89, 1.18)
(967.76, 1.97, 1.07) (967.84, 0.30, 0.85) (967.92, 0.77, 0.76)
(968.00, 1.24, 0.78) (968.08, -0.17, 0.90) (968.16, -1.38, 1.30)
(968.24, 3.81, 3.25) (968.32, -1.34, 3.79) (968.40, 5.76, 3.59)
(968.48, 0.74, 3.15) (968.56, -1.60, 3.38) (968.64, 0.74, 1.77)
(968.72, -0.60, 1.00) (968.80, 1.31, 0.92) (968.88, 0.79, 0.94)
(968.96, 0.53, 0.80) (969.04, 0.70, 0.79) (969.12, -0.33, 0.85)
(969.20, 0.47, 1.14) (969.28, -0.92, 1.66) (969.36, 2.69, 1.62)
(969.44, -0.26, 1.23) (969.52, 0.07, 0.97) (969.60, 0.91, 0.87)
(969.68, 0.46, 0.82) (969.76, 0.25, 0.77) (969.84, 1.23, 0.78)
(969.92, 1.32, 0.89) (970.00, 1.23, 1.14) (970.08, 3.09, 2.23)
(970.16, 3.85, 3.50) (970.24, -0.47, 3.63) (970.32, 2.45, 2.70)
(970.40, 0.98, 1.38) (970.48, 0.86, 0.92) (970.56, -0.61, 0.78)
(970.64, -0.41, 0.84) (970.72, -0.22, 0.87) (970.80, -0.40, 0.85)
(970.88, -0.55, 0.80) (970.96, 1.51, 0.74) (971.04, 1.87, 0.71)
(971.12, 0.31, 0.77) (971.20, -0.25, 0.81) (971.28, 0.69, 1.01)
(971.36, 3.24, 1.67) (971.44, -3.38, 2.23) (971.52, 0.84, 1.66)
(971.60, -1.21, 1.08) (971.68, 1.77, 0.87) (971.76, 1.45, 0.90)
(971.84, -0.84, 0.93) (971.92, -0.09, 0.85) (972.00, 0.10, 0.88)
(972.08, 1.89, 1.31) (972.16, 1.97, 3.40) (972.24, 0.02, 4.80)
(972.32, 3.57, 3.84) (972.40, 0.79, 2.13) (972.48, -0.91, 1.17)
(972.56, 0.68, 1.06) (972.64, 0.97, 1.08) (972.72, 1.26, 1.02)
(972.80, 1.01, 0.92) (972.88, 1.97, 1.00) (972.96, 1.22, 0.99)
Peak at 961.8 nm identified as [O III] 5007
